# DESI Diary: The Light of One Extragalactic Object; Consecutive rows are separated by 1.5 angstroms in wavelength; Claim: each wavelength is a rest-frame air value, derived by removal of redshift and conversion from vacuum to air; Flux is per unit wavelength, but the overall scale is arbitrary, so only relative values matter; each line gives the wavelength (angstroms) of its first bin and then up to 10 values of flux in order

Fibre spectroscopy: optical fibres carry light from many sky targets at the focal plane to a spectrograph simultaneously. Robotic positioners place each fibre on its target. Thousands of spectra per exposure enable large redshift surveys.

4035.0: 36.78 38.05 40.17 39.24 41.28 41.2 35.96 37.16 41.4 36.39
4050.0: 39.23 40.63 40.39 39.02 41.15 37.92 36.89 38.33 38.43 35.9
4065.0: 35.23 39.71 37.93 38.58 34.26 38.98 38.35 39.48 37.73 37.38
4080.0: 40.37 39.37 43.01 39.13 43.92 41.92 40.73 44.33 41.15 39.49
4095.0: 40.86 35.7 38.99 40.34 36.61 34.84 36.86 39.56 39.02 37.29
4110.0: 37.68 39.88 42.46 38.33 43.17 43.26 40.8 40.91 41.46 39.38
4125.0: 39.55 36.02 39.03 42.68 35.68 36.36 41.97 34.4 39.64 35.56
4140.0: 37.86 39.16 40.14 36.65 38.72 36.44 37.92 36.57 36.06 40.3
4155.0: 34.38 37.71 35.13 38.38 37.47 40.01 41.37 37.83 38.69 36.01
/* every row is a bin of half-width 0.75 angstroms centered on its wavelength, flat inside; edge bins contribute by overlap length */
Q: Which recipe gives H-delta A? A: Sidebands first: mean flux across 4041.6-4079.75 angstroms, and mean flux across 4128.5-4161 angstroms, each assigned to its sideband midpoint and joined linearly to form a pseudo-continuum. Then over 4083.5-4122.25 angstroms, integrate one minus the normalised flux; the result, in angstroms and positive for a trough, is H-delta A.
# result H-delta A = -2.0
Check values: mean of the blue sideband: 38.3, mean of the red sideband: 37.7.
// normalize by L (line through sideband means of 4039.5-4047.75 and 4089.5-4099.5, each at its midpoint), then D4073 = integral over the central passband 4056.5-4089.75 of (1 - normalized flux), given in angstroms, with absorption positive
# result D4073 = 0.8 angstroms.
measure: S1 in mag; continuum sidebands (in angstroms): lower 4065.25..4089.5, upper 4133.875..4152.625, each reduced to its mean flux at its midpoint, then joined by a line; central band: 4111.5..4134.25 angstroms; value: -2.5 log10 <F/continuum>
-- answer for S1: -0.051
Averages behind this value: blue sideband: 39.3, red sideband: 37.6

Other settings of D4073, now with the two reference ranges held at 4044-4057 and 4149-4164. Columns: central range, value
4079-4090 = -0.72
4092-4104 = 0.07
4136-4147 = -0.09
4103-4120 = -0.68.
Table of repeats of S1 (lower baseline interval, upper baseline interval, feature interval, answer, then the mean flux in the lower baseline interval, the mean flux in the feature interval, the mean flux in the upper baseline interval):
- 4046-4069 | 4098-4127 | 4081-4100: -0.05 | 38.6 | 40.7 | 39.4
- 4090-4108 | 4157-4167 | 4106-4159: 0.00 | 38.9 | 38.6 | 38.4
